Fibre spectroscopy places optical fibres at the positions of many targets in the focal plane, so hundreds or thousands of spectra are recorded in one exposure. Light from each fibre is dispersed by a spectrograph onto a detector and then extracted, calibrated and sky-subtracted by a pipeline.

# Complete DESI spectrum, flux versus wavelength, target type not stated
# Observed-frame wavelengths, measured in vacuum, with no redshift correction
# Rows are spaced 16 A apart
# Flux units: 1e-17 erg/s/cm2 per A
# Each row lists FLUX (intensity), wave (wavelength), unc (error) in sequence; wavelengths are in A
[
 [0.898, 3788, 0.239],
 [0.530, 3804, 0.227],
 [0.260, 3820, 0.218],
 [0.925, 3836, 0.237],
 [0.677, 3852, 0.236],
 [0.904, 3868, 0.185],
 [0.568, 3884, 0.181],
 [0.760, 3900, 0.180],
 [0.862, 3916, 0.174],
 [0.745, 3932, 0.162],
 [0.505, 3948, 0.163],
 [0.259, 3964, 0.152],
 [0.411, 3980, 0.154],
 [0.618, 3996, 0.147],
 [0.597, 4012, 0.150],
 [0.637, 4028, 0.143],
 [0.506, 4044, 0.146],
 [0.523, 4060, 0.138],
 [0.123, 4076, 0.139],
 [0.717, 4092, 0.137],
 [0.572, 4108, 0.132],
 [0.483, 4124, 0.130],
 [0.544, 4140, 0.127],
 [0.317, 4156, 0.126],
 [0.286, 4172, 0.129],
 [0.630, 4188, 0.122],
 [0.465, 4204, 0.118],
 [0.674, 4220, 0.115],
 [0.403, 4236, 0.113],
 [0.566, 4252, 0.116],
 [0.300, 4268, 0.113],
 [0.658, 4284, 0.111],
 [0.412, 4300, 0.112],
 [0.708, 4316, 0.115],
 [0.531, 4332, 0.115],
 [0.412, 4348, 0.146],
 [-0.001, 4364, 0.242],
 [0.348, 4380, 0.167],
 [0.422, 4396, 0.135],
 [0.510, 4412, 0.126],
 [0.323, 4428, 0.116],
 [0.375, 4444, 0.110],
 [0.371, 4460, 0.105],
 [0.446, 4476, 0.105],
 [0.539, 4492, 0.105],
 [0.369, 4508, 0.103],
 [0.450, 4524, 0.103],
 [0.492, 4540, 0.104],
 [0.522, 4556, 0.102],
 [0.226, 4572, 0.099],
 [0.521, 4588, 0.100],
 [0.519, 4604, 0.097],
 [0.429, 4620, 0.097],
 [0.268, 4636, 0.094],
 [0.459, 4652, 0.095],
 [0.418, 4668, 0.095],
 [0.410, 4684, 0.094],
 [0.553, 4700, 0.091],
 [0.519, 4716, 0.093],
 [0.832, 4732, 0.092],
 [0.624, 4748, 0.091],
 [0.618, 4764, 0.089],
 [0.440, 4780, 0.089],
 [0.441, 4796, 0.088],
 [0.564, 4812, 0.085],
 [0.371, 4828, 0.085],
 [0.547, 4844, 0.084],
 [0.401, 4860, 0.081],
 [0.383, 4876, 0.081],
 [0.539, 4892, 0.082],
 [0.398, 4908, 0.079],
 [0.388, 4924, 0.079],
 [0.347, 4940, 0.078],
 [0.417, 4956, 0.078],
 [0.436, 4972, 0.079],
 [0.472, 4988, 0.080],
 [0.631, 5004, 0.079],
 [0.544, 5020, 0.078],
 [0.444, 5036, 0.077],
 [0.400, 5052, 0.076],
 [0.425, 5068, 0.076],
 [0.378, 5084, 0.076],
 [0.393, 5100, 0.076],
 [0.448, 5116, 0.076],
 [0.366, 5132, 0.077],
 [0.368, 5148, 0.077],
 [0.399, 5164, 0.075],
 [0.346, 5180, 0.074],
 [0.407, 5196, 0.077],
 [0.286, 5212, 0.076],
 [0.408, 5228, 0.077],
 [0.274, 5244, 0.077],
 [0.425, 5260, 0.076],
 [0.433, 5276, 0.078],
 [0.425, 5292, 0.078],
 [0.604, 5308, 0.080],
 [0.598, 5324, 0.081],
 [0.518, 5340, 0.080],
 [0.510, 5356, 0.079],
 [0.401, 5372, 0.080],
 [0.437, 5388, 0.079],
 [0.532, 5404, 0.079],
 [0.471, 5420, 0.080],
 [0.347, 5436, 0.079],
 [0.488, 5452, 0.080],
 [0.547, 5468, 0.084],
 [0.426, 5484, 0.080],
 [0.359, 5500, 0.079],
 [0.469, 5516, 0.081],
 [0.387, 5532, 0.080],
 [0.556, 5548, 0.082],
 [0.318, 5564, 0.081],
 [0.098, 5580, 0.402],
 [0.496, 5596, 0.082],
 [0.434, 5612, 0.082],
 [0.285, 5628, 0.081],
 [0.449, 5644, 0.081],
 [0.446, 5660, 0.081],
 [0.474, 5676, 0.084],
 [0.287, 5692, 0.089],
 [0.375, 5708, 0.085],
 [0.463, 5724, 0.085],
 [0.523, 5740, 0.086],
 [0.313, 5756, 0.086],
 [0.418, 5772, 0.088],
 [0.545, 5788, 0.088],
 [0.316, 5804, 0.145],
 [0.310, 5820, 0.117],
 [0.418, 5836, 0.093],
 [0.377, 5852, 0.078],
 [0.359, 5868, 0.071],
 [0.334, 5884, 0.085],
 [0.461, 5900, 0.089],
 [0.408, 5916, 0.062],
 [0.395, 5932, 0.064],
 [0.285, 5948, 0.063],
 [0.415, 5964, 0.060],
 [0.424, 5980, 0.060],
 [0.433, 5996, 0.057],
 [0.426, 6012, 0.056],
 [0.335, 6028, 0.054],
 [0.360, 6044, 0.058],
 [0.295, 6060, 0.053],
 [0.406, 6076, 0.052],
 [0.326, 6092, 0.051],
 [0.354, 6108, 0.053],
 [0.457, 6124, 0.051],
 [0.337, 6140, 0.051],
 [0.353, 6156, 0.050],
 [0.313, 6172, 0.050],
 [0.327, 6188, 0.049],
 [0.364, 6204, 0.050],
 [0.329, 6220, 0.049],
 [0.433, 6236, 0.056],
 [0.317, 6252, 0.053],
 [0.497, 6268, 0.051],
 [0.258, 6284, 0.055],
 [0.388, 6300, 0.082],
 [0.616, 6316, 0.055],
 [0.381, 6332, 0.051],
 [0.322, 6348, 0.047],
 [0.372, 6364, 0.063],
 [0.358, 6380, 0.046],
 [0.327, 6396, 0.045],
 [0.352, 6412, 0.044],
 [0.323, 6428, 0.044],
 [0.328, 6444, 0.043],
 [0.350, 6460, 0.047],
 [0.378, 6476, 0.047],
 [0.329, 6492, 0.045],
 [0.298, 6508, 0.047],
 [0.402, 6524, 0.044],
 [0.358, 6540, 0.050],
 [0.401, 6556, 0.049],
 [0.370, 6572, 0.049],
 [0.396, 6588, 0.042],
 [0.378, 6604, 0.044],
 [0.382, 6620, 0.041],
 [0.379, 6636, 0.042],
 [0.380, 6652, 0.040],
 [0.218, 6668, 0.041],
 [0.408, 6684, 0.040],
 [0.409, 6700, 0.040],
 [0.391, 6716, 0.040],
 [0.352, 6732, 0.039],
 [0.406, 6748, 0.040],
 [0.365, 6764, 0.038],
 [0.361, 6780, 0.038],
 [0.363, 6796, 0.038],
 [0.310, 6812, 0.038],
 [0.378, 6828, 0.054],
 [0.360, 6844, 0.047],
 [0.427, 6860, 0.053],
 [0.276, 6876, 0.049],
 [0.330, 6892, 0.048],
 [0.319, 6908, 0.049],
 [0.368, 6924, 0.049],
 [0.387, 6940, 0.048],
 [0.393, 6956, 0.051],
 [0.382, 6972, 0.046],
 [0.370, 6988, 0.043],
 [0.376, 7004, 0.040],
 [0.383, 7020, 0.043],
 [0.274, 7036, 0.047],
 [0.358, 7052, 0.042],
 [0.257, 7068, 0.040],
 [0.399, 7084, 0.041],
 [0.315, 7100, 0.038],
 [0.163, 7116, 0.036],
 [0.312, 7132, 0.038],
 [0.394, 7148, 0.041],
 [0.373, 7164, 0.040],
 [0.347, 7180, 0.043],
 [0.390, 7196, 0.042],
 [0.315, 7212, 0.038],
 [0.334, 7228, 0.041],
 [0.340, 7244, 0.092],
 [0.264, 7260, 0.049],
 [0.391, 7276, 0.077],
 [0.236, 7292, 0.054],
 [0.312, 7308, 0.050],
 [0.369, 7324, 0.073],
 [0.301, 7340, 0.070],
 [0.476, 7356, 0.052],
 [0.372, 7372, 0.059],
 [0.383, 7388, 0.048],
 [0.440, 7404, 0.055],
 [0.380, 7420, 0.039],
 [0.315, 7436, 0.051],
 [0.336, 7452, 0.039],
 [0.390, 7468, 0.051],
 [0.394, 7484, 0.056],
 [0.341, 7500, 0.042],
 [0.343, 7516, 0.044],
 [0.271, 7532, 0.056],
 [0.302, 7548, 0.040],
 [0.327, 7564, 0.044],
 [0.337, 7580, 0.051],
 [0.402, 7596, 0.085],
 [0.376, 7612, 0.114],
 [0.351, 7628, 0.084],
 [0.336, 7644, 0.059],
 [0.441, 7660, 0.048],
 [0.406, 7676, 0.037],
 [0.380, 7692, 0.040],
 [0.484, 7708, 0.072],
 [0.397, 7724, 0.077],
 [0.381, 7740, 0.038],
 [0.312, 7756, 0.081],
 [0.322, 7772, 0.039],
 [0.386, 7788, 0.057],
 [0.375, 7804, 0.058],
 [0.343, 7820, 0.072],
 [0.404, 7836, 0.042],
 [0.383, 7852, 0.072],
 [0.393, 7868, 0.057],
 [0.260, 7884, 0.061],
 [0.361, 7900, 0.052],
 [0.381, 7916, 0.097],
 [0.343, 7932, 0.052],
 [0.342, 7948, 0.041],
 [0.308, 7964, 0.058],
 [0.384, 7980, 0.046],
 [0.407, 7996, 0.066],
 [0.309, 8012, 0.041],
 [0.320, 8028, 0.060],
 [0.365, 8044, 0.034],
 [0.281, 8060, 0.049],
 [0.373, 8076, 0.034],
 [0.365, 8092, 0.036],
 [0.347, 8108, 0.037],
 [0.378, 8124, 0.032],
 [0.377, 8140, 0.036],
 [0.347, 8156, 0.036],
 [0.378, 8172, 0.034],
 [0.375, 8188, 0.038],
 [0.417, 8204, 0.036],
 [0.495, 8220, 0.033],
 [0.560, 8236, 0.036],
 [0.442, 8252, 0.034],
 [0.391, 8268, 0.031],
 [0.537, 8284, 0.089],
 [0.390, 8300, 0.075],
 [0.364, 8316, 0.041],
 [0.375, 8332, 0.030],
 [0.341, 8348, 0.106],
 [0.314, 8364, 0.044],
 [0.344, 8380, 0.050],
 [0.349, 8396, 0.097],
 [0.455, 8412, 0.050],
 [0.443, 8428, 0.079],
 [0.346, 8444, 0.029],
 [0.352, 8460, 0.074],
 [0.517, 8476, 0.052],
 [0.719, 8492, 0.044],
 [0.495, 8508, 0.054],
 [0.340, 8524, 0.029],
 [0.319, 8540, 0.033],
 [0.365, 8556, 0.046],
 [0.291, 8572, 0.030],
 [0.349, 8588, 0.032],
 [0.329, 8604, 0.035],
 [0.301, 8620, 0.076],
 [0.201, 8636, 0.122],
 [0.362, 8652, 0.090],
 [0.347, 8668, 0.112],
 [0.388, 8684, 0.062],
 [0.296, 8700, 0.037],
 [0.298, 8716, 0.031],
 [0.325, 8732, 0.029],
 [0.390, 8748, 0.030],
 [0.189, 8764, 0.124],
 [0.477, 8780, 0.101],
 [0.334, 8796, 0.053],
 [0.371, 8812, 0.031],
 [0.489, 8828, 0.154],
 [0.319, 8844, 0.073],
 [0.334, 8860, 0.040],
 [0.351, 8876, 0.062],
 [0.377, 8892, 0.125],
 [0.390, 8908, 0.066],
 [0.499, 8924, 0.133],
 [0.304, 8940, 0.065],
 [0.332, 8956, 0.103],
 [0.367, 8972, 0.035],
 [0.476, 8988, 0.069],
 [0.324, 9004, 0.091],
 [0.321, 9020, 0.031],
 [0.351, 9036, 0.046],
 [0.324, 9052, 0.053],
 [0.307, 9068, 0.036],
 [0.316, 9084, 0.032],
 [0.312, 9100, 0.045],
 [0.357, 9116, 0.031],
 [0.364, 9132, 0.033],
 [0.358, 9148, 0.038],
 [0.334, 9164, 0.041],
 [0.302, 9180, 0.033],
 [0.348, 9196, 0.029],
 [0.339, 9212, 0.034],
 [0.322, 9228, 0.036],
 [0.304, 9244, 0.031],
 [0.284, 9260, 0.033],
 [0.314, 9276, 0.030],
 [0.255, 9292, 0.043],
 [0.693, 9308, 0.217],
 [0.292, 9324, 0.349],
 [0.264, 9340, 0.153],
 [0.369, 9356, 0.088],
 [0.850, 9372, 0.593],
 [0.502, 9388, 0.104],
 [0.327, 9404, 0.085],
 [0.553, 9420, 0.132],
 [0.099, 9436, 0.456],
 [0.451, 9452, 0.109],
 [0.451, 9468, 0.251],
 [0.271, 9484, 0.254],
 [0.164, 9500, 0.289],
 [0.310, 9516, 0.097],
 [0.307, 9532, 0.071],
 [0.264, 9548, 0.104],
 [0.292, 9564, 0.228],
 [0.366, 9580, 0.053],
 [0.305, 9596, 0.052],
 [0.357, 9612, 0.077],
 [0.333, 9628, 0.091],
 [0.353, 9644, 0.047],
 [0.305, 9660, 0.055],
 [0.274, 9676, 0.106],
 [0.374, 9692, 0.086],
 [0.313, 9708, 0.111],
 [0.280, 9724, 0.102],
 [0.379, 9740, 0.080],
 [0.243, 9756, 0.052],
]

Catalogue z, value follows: 0.70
